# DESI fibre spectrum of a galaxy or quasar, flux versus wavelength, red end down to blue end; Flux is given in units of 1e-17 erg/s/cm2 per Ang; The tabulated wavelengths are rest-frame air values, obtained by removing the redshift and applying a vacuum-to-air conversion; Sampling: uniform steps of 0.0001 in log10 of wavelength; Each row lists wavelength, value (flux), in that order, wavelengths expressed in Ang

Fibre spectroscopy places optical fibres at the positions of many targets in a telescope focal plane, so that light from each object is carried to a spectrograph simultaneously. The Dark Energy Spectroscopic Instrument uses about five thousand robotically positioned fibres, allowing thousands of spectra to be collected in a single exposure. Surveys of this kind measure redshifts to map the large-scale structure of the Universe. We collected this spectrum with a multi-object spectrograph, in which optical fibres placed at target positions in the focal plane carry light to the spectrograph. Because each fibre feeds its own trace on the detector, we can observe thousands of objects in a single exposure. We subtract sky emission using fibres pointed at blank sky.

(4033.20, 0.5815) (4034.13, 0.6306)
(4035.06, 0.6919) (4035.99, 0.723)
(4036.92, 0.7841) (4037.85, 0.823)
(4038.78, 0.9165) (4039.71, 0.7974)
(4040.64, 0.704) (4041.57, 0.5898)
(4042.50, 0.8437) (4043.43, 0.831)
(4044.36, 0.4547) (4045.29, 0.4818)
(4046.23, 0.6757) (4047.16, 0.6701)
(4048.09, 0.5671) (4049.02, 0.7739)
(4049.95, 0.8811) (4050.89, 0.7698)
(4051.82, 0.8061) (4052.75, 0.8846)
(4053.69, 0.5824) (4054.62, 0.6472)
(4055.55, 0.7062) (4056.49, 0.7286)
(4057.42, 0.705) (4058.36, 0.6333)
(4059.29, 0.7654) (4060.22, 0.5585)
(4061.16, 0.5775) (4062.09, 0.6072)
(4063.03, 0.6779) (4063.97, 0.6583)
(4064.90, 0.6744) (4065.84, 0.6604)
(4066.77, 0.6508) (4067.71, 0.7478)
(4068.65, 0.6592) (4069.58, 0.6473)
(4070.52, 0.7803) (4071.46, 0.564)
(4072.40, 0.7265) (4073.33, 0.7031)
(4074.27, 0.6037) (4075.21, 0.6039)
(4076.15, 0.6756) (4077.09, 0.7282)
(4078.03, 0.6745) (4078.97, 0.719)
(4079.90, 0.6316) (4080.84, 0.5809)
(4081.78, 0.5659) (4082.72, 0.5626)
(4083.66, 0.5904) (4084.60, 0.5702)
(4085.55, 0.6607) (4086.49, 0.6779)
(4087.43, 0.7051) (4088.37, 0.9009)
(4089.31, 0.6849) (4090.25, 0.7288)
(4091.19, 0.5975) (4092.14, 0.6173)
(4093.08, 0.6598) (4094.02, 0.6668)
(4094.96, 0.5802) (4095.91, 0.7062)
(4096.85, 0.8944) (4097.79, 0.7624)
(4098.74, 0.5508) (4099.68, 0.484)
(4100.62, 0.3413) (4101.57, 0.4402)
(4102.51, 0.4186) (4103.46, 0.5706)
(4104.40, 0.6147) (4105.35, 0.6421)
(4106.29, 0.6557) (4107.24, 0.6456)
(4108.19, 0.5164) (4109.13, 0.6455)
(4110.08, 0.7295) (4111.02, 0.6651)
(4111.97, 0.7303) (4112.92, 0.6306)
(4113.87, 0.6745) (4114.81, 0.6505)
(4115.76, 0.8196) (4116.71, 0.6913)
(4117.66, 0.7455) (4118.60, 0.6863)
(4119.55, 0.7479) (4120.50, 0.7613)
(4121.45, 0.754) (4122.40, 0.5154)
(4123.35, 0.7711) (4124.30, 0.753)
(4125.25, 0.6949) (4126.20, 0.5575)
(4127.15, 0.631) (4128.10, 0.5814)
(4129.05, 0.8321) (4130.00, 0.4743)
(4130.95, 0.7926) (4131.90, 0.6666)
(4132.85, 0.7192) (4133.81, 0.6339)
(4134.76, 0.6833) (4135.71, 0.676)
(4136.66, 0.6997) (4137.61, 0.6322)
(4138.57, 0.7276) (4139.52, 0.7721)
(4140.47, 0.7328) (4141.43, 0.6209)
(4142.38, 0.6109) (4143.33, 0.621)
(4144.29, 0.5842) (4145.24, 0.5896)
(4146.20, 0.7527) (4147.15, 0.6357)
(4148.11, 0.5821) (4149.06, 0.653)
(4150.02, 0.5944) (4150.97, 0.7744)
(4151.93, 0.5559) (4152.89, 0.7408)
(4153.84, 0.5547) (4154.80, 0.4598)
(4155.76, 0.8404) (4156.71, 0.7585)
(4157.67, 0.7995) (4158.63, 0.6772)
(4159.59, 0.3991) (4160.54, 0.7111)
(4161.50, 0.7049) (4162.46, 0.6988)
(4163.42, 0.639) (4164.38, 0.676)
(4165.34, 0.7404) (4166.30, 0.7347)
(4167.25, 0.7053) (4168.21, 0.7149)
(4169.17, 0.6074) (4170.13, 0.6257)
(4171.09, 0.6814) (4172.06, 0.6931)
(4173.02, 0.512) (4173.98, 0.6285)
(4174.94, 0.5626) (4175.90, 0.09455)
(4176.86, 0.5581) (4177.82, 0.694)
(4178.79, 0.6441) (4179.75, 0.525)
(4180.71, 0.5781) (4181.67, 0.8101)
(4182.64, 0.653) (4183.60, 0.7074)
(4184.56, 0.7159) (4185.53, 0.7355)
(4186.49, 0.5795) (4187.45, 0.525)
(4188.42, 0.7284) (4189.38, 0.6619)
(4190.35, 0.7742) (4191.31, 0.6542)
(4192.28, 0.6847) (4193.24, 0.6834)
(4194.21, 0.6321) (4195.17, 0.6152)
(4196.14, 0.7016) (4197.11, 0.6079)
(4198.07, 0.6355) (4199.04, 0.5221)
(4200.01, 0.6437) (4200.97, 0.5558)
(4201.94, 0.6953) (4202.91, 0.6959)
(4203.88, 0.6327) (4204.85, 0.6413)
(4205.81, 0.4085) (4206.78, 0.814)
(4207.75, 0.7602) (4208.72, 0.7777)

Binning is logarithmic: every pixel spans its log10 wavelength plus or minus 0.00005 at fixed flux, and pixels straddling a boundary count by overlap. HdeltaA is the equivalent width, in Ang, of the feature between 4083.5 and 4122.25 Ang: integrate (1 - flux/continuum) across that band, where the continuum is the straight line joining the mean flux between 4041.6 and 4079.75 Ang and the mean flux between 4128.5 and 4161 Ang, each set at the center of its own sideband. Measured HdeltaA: 1.1 Ang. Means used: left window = 0.681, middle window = 0.653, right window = 0.663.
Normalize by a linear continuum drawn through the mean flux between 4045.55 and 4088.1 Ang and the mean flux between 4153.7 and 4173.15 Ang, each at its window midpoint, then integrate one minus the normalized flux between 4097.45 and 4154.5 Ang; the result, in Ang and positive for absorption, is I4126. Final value 1.7 Ang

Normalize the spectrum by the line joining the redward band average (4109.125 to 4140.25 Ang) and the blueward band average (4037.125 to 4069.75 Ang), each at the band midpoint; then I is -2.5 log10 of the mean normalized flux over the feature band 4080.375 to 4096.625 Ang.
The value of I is 0.06 mag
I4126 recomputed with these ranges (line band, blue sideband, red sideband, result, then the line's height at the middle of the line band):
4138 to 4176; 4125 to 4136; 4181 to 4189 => 1.1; 0.67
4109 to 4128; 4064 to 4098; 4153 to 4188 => -1.0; 0.657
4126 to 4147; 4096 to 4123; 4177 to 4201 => -0.6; 0.646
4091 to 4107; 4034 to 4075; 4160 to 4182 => 1.7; 0.67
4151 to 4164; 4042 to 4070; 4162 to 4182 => -0.6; 0.631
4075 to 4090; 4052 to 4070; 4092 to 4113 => -0.4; 0.644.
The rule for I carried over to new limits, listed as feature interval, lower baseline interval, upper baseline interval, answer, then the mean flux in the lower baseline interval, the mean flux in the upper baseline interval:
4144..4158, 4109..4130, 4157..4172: 0.04 mag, 0.69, 0.676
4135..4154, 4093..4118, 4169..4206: -0.05 mag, 0.634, 0.625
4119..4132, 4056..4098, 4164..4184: -0.06 mag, 0.668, 0.625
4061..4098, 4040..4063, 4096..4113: -0.04 mag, 0.686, 0.609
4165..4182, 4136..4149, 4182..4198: 0.08 mag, 0.659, 0.667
